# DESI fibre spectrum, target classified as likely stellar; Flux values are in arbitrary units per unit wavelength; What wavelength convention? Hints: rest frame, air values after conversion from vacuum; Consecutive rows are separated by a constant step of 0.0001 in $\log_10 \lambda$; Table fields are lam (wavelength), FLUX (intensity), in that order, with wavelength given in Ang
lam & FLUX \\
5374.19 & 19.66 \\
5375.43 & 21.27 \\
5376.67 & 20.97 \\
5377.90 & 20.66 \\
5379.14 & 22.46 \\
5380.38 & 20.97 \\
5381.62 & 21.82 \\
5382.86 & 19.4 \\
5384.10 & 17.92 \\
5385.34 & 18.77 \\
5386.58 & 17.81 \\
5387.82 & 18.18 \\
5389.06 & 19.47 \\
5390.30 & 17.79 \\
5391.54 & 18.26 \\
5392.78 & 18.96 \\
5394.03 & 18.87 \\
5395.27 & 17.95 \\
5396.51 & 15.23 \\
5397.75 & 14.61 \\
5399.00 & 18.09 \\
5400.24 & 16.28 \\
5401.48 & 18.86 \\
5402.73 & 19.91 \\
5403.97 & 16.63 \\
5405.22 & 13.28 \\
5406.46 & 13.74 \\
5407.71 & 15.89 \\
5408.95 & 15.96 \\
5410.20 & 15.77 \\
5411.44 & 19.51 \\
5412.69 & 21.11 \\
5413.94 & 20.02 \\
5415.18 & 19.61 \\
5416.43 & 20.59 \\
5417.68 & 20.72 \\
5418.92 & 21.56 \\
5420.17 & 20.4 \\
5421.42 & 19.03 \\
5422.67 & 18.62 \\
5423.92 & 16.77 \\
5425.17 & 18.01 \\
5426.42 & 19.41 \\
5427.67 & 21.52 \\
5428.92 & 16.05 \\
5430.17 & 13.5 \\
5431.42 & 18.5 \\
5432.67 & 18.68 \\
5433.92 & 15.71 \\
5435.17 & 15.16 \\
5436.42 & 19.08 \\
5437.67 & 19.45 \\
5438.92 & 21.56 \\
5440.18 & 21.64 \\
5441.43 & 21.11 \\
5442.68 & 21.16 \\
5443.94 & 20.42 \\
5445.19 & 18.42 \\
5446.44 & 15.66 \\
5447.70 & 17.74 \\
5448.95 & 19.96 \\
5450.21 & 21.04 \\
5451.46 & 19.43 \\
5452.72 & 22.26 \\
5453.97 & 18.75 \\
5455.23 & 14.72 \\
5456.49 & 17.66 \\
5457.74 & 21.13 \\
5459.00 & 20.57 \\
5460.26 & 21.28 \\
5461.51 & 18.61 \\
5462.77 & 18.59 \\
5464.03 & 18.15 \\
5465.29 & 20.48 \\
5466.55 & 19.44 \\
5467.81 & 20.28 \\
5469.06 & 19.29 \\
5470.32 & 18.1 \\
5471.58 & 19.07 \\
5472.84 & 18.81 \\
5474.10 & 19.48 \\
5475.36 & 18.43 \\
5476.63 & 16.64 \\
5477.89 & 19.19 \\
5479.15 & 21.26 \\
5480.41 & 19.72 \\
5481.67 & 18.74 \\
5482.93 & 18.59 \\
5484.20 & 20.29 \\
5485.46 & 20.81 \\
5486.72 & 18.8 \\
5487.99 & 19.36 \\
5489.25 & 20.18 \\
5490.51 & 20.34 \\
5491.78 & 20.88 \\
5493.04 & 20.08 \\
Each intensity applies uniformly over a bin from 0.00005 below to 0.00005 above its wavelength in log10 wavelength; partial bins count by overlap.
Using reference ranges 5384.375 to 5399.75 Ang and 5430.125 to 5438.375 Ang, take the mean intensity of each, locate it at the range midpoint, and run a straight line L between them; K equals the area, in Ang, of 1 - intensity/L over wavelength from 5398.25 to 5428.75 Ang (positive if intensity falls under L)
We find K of -1.2 Ang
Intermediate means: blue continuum 17.8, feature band 18.3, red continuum 17.5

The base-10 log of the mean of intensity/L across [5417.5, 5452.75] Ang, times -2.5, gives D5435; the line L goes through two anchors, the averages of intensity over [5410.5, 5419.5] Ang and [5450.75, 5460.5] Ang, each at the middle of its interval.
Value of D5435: 0.049 mag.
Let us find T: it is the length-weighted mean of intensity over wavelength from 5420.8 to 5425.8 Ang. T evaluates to 18.1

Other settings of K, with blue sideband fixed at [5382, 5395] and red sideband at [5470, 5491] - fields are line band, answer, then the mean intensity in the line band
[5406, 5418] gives 0.30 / 18.3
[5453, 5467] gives 0.02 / 19.1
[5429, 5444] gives 0.23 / 18.7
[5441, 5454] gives -0.42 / 19.7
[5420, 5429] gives 0.03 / 18.8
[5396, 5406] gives 1.12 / 16.6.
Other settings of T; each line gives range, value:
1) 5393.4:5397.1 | 17.4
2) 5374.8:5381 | 21.3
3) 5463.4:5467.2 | 19.3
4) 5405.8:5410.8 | 15.3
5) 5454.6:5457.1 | 16.1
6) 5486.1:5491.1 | 19.7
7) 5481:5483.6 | 18.7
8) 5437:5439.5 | 20.5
